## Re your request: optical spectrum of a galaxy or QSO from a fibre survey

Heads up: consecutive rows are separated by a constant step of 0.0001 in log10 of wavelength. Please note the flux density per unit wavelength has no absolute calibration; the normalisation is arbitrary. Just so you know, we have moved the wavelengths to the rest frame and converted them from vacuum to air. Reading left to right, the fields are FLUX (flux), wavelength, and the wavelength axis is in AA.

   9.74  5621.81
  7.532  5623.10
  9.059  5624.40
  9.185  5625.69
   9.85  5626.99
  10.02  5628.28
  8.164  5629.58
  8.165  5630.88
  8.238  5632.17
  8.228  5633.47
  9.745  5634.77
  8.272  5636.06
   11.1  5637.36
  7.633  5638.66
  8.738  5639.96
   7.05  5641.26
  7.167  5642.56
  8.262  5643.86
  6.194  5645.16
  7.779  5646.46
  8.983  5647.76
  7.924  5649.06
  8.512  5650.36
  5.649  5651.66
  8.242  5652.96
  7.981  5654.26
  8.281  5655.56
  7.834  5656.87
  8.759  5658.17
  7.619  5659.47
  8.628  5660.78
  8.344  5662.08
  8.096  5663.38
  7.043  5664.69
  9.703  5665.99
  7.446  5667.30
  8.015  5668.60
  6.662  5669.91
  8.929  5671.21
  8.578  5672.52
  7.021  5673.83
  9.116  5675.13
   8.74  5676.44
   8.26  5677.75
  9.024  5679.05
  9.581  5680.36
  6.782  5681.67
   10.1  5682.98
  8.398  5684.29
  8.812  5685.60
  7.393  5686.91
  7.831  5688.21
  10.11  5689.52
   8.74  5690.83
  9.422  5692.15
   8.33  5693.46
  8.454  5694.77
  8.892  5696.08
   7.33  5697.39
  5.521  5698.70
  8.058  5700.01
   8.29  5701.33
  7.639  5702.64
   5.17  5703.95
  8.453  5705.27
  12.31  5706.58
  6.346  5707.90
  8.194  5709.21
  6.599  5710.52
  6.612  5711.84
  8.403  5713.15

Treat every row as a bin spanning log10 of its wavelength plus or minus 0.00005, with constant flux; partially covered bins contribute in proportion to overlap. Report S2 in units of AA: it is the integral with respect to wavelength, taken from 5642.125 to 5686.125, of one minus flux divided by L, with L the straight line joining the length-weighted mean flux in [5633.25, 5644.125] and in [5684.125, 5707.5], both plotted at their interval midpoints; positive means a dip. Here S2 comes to 1.3 AA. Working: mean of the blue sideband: 8.48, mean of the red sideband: 8.26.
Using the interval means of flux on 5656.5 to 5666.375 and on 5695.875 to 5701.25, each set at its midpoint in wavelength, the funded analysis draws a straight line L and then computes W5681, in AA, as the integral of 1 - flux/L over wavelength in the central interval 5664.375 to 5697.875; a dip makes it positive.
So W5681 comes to -2.8 AA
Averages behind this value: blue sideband 8.23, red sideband 7.42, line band 8.43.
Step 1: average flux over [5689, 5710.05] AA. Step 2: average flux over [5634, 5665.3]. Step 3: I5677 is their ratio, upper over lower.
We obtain 1.01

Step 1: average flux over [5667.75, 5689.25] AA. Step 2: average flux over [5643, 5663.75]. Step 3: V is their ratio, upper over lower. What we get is 1.05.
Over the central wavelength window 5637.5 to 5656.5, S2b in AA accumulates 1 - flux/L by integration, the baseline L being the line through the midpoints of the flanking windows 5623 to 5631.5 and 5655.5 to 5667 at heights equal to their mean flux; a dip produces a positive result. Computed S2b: 1.5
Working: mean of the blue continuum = 8.93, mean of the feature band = 7.83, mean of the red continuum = 8.22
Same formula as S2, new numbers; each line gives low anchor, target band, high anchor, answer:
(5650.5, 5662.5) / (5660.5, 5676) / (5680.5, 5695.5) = 0.1 AA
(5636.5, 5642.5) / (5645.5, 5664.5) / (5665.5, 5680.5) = 1.0 AA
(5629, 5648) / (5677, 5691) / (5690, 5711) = -1.0 AA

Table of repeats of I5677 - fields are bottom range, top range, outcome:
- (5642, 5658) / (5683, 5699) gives 1.08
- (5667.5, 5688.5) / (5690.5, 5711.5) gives 0.96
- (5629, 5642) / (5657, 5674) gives 0.95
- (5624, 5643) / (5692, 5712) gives 0.90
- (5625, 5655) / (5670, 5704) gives 1.00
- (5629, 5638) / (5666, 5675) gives 0.90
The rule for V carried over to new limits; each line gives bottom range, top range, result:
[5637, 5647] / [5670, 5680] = 1.07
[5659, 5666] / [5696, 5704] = 0.90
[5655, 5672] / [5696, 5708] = 0.96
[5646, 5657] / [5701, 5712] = 0.98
